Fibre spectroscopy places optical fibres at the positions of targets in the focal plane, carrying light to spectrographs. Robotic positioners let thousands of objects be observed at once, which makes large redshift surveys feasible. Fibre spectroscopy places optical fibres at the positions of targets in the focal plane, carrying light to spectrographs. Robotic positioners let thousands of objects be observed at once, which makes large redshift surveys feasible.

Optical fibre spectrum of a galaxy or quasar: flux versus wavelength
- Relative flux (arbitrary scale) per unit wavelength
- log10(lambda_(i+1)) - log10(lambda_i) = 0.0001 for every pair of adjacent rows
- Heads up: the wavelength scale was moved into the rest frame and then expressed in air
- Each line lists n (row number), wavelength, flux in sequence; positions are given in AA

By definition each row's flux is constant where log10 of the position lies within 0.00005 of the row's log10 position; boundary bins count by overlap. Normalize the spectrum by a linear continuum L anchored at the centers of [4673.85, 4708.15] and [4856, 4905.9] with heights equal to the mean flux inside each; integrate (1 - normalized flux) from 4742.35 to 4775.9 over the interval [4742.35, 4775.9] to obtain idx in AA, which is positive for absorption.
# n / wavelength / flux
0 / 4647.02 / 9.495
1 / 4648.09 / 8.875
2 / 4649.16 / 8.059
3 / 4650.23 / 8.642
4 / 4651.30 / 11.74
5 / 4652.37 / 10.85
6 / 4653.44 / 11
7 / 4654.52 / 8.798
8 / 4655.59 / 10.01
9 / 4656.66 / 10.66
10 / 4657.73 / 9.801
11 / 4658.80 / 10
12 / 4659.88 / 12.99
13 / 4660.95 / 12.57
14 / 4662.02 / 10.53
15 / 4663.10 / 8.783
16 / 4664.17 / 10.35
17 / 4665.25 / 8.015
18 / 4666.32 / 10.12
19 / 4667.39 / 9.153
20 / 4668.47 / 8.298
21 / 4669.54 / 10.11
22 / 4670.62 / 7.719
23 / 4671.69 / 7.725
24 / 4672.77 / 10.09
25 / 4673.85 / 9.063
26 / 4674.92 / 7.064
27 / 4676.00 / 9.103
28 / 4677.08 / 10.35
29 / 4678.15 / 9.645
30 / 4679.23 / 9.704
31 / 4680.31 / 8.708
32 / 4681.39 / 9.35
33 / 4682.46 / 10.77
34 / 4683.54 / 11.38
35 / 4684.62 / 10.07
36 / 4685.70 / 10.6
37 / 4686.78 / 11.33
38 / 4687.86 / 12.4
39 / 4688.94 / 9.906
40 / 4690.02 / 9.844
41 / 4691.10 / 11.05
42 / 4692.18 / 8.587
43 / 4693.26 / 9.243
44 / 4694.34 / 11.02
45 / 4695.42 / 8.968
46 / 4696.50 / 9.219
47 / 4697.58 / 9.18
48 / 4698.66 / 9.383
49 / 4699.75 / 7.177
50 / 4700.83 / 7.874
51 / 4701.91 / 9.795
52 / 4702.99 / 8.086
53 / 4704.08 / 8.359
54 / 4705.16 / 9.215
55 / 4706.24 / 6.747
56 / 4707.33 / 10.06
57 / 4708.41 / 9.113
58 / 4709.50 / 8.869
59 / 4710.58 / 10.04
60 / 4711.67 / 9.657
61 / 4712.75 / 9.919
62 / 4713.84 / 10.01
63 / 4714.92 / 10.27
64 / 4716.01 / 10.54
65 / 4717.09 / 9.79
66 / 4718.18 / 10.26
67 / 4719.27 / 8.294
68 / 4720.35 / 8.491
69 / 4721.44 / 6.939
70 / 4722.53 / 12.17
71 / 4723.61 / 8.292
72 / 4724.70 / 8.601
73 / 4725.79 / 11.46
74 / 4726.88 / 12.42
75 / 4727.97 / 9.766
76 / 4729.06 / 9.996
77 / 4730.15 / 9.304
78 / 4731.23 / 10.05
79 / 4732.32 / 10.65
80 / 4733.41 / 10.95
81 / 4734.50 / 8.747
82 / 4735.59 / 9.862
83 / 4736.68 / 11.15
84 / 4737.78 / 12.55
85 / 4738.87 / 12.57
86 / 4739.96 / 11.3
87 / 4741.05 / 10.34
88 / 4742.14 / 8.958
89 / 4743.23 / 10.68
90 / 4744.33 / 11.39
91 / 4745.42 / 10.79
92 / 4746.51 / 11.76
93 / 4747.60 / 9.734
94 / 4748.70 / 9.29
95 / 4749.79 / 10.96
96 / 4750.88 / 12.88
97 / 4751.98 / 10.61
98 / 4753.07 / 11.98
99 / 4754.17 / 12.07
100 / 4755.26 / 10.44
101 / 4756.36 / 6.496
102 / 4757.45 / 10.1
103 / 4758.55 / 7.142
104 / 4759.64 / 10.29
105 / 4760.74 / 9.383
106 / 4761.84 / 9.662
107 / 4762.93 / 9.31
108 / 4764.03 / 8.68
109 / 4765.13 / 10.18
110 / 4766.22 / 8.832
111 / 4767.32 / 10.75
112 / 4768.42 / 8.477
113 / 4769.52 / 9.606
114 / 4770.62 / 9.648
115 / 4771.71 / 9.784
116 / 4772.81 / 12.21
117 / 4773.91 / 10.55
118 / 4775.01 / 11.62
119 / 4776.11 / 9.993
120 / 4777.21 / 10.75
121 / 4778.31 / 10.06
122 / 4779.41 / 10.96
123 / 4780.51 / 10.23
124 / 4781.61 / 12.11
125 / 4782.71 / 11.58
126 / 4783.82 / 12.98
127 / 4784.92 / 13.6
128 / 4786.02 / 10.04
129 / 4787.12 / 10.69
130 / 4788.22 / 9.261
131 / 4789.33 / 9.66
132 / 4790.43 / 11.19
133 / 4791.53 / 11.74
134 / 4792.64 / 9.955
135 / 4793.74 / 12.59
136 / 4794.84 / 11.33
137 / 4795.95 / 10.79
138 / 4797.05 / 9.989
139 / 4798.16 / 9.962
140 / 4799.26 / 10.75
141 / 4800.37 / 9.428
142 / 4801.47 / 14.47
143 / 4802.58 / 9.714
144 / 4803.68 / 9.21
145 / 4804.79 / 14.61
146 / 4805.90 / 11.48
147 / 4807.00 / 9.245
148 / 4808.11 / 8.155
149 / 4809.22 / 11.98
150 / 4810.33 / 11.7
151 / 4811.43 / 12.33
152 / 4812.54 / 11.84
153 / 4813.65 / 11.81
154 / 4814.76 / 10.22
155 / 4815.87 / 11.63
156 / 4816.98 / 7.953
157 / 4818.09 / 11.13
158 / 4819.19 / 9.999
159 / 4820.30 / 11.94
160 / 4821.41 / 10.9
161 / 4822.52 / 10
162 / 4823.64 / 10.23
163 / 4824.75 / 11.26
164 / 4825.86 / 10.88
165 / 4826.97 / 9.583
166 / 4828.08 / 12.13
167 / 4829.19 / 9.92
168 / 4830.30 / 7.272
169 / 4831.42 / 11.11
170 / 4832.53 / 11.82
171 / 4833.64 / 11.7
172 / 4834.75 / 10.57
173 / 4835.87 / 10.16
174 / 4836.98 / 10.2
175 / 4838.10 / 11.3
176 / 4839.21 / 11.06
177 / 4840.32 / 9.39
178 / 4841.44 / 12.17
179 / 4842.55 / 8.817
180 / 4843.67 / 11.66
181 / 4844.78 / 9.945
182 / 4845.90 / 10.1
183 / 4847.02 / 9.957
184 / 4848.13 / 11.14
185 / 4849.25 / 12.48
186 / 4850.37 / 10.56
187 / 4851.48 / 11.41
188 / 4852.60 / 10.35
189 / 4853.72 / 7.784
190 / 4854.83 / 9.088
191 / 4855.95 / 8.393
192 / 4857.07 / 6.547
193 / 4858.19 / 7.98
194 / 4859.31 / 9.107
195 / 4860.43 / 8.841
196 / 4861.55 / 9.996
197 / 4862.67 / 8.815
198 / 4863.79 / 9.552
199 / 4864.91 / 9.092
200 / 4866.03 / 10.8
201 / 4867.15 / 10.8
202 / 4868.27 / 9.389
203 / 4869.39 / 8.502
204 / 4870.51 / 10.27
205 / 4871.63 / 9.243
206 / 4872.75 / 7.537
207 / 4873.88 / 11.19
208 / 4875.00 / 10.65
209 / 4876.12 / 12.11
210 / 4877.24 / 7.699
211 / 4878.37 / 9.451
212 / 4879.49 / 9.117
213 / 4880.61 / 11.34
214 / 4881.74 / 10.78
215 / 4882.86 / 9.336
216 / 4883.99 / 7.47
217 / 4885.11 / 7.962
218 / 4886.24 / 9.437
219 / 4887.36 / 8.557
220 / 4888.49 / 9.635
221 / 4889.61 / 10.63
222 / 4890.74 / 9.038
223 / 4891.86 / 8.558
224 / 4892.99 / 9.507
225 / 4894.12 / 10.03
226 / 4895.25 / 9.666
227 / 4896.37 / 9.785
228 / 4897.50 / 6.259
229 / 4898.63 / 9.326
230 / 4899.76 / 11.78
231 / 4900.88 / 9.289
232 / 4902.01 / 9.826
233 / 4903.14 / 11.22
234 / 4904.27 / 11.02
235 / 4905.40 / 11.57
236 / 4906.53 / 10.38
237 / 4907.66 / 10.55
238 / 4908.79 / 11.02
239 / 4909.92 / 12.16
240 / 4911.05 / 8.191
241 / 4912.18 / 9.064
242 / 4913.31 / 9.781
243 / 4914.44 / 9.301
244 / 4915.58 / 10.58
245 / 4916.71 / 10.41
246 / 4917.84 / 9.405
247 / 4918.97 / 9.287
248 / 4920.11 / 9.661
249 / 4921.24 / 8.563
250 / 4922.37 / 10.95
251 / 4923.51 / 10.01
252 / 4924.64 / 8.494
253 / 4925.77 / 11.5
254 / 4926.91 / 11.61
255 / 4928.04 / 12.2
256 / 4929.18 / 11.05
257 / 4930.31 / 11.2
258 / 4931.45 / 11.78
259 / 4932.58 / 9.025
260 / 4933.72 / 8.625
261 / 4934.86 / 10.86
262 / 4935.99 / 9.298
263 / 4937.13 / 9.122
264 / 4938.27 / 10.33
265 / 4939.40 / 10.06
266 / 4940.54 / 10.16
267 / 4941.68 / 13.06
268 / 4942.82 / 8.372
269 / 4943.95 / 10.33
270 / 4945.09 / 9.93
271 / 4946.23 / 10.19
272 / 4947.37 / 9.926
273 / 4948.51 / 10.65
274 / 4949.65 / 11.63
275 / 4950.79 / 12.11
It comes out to -2.4 AA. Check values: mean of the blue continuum 9.48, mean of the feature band 10.2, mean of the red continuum 9.5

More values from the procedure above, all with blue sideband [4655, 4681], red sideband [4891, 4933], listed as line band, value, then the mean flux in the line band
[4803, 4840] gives -3.1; 10.8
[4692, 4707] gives 1.3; 8.8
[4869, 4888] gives 1.1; 9.46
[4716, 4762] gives -2.2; 10.2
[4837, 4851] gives -1.0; 10.7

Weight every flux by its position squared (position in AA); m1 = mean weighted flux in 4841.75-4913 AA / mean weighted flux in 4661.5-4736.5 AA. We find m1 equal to 1.10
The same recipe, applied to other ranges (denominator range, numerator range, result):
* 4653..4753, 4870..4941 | 1.09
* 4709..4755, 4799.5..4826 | 1.09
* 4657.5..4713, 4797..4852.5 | 1.19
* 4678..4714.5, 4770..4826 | 1.19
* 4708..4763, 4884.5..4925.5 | 1.03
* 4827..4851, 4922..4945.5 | 1.02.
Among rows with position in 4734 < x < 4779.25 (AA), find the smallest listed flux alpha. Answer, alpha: 6.496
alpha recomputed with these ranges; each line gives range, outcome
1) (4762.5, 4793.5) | 8.477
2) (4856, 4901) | 6.259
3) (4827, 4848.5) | 7.272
